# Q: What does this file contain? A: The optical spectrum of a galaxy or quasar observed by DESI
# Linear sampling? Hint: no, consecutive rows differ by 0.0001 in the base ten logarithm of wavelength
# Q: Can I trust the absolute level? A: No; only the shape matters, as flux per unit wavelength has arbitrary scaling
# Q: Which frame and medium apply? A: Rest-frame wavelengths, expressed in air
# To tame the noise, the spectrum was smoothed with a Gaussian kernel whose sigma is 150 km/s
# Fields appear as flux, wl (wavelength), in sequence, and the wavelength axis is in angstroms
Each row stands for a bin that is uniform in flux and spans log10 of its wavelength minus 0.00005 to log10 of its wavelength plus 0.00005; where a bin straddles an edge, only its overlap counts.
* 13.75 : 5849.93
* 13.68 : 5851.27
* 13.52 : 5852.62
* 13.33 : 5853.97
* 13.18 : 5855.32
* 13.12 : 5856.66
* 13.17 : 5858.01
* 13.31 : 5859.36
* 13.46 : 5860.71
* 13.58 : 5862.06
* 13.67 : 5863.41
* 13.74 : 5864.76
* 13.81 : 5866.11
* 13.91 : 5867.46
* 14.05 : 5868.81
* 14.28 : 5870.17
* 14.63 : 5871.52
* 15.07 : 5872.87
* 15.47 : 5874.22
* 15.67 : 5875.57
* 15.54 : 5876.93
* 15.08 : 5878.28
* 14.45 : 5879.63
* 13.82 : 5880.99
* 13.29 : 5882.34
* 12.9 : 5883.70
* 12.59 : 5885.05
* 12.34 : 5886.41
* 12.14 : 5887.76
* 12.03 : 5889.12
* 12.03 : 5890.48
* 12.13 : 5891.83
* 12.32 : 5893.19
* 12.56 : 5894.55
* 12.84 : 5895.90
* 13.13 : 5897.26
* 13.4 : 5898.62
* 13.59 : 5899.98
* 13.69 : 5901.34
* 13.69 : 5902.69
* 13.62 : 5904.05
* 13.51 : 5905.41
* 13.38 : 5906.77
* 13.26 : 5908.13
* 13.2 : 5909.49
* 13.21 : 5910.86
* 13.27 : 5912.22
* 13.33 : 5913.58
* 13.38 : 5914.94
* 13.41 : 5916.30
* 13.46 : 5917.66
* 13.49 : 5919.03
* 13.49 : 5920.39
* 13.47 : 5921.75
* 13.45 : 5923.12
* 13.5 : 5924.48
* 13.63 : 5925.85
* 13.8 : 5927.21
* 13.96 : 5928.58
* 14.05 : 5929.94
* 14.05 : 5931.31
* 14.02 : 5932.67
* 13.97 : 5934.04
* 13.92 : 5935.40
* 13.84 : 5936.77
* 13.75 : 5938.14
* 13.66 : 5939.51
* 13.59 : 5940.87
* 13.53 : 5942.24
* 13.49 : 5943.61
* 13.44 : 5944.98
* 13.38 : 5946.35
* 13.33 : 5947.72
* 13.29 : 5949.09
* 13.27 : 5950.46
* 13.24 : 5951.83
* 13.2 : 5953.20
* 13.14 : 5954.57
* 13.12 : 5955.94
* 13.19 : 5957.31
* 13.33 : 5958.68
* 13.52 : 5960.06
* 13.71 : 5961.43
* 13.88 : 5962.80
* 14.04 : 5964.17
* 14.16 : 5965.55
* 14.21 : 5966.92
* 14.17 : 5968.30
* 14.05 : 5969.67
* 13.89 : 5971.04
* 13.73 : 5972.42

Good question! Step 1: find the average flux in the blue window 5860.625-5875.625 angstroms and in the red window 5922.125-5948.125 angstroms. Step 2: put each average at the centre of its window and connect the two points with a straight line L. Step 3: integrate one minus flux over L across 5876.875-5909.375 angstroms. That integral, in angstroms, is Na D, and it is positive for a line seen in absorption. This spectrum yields 2.0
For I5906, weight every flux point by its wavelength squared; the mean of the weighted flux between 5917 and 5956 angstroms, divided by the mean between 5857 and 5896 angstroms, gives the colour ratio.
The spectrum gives 1.02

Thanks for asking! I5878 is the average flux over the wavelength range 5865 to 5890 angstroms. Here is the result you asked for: 13.9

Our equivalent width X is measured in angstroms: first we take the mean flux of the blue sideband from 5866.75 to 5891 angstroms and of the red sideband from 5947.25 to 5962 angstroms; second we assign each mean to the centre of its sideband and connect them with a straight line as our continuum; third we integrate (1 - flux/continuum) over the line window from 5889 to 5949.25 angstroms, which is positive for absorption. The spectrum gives 0.68 angstroms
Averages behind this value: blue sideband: 13.9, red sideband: 13.3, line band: 13.4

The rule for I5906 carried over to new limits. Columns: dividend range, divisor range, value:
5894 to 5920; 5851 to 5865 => 1.01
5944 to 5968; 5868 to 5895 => 1.02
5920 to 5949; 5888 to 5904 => 1.08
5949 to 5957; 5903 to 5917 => 1.00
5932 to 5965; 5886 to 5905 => 1.07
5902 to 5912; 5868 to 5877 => 0.91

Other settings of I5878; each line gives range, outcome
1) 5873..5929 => 13.4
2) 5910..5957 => 13.5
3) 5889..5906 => 13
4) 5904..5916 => 13.3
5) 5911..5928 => 13.5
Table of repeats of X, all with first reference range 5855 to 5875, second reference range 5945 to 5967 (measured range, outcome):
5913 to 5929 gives 0.1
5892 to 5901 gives 0.5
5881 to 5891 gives 0.9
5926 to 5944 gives -0.3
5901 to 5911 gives 0.2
